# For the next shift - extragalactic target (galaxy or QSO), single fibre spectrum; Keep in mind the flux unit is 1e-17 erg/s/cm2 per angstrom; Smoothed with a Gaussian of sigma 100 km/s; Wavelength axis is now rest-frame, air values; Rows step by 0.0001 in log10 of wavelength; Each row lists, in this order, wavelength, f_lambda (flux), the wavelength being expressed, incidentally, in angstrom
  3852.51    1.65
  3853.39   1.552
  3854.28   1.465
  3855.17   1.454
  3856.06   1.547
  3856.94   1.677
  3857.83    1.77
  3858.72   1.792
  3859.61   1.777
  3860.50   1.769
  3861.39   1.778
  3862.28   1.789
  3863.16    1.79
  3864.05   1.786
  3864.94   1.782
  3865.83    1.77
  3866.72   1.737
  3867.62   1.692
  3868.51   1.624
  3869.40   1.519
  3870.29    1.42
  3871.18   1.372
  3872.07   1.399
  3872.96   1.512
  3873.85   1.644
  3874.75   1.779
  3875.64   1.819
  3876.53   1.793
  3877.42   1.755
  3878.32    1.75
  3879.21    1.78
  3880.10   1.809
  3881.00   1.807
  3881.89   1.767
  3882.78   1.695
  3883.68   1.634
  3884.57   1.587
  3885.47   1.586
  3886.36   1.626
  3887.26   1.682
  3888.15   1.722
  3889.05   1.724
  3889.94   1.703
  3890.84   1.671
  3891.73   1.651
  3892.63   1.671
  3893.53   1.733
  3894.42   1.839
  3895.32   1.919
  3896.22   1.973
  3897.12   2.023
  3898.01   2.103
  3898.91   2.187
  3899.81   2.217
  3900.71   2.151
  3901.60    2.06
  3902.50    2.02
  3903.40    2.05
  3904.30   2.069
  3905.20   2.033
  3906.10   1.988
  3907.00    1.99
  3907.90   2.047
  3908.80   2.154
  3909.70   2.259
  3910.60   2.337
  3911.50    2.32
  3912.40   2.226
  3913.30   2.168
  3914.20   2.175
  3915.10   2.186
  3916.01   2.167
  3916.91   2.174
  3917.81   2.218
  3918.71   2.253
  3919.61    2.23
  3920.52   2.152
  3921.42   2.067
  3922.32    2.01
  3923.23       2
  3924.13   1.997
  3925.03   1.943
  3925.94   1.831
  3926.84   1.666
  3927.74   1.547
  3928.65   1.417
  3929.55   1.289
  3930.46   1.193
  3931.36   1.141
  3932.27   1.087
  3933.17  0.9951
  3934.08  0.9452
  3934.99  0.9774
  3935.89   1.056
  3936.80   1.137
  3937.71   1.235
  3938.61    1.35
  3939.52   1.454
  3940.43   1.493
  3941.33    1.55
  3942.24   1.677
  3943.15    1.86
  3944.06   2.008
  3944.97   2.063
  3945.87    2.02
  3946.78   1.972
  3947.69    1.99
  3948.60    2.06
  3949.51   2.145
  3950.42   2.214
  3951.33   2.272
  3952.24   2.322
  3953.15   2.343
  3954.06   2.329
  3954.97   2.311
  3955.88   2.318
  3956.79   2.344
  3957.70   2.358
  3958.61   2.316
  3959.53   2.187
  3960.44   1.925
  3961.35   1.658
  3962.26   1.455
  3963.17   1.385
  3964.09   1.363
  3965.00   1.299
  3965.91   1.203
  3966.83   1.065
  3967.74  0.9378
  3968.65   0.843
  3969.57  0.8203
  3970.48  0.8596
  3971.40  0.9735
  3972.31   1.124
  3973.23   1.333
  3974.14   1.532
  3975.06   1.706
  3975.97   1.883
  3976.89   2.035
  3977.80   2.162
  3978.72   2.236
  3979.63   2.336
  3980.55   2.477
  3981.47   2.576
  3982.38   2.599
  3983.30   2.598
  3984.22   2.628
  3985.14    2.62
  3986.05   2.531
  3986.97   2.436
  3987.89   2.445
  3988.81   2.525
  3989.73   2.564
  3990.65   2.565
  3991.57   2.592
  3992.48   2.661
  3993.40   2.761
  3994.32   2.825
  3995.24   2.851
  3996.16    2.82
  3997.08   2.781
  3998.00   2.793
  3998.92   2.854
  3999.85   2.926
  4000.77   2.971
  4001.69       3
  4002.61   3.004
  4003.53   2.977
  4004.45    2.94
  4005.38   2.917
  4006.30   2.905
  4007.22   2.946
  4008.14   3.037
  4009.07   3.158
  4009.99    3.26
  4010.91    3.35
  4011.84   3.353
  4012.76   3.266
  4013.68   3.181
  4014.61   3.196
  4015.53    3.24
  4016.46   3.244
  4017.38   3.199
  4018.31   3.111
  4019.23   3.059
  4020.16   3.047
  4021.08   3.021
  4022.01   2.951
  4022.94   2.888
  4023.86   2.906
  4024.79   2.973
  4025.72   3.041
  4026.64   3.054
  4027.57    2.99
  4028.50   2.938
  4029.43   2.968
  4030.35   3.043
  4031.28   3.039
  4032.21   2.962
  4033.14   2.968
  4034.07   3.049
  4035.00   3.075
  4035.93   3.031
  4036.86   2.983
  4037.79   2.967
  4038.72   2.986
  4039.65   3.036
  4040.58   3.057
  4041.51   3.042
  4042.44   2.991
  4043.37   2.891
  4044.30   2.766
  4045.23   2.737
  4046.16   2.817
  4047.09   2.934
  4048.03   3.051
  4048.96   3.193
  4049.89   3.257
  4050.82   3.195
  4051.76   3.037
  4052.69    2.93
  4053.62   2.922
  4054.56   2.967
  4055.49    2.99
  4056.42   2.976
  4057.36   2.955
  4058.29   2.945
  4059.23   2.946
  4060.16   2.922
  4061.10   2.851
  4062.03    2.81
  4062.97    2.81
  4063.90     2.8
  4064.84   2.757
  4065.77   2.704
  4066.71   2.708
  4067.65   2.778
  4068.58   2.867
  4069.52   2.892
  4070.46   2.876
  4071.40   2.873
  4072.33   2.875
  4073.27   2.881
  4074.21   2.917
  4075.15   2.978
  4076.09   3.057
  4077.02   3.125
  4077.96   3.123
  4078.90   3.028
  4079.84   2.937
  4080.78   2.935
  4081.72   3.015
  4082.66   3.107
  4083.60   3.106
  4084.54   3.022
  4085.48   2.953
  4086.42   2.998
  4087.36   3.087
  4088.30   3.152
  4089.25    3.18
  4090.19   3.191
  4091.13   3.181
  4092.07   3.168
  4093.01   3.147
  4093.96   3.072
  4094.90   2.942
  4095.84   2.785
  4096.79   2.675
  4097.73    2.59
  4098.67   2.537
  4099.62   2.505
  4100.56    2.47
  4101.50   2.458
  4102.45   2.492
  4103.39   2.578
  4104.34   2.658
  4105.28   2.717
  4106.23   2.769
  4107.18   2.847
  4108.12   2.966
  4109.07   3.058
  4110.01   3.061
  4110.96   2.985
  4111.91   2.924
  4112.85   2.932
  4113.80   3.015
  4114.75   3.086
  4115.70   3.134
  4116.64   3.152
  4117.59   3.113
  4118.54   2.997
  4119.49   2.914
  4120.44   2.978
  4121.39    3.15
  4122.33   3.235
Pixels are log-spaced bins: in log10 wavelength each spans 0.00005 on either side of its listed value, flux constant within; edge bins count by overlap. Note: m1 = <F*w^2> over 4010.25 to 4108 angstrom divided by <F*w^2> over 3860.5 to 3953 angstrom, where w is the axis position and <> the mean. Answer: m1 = 1.8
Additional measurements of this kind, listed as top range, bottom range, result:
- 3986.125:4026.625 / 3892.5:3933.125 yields 1.58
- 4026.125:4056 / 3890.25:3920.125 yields 1.55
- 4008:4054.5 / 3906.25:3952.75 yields 1.76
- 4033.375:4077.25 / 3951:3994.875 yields 1.52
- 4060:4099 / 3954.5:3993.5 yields 1.58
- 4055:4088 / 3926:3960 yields 1.79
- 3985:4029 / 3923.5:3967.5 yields 1.78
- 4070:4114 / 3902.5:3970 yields 1.74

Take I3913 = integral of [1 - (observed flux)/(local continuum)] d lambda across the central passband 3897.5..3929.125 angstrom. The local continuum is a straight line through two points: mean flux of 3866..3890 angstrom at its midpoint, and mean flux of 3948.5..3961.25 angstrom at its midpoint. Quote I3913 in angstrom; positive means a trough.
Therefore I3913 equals -2.4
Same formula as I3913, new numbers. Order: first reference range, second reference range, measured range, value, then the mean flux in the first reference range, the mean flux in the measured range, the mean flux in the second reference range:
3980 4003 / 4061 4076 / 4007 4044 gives -4.1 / 2.69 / 3.06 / 2.84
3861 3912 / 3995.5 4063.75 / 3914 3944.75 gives 7.2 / 1.83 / 1.66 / 3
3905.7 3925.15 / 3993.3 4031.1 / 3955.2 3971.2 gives 6.3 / 2.14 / 1.55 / 3.02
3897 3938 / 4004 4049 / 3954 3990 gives 8.1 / 1.86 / 1.9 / 3.03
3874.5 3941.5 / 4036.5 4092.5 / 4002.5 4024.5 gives -4.3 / 1.8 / 3.09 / 2.97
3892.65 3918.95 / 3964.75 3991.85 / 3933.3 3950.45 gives 3.3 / 2.1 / 1.62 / 1.92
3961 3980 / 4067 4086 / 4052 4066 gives -0.9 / 1.43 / 2.89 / 2.97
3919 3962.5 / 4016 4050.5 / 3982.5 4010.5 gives -3.0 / 1.79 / 2.8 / 3.01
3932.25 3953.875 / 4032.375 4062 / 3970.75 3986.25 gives 0.6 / 1.7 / 2.06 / 2.98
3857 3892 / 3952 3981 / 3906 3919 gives -3.6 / 1.69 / 2.18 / 1.73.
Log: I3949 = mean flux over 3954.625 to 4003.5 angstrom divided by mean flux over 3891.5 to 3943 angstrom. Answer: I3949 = 1.18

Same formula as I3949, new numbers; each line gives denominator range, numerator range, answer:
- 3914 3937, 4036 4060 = 1.77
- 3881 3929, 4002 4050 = 1.55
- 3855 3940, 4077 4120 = 1.65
